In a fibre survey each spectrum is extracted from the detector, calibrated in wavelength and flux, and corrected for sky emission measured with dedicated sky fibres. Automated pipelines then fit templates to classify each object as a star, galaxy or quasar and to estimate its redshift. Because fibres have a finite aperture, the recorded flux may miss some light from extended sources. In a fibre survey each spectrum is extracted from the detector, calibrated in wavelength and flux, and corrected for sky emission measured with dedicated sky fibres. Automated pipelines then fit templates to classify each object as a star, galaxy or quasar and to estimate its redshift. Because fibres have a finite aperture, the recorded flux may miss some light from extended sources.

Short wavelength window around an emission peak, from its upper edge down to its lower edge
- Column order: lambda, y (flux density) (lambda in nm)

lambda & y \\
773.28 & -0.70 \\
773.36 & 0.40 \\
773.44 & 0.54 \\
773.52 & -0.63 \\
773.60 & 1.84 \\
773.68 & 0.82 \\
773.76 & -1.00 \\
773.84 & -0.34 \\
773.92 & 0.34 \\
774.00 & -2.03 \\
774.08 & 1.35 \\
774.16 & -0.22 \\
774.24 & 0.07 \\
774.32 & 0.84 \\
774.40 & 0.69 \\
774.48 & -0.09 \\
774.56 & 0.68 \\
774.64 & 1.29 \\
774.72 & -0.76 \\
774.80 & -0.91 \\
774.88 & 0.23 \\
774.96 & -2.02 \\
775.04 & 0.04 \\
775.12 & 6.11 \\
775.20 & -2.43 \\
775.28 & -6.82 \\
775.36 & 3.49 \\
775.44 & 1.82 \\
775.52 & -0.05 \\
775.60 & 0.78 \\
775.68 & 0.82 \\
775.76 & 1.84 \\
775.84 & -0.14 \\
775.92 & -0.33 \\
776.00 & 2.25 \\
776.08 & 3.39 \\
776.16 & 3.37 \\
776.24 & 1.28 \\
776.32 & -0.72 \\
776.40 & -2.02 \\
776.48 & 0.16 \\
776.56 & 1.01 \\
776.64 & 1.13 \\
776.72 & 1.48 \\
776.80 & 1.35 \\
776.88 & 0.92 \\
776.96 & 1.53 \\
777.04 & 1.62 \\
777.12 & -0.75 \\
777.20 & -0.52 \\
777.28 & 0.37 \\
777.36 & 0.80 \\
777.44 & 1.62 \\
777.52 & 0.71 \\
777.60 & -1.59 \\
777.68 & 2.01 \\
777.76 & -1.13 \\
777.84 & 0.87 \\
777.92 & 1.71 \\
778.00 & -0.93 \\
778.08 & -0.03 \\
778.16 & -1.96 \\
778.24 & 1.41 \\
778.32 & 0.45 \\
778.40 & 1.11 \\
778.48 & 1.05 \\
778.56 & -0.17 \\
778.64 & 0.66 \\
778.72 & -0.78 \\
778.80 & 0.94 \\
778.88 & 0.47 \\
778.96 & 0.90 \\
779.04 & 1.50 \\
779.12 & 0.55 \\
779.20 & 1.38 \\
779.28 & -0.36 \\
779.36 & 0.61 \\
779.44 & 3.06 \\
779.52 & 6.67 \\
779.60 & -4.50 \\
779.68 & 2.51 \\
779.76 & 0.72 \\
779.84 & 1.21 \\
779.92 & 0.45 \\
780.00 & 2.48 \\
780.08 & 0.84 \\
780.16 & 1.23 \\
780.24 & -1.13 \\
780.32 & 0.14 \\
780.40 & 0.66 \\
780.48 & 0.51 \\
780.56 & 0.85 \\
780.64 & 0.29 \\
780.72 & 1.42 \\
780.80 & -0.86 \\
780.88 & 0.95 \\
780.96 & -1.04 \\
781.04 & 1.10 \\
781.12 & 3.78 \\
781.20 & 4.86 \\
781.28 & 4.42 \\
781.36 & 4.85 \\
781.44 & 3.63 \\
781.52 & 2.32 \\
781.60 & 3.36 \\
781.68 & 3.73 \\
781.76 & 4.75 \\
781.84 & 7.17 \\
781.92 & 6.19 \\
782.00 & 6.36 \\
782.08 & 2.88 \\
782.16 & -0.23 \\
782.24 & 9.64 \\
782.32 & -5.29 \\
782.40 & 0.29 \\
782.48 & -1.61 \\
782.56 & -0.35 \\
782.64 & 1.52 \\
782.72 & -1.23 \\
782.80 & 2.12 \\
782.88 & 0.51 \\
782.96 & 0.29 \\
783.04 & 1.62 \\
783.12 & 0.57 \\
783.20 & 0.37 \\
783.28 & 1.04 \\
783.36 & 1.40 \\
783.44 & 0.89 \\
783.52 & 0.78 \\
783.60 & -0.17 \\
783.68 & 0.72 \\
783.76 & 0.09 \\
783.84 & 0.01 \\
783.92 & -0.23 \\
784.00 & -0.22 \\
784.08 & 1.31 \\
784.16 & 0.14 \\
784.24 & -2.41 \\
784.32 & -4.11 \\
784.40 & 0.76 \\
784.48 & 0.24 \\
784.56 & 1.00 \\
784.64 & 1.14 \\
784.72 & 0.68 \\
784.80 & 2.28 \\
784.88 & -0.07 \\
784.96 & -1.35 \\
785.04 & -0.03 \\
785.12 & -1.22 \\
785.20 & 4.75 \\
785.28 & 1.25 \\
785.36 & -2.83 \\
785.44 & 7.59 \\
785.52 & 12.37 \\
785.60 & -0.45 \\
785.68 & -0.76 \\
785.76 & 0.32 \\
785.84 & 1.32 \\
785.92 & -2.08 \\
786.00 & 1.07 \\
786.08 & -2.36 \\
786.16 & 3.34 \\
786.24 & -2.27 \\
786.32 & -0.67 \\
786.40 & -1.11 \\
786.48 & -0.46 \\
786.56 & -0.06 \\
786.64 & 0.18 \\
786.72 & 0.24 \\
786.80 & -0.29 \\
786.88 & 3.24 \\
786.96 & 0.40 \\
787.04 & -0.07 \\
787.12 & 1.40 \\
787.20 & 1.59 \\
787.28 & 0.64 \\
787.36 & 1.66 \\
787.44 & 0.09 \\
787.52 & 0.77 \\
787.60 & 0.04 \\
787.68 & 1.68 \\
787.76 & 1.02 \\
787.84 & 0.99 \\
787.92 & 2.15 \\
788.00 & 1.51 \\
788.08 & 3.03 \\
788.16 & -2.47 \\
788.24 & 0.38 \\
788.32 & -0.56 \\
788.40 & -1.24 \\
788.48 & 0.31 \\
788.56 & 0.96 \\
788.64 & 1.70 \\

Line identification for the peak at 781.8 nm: [O II]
